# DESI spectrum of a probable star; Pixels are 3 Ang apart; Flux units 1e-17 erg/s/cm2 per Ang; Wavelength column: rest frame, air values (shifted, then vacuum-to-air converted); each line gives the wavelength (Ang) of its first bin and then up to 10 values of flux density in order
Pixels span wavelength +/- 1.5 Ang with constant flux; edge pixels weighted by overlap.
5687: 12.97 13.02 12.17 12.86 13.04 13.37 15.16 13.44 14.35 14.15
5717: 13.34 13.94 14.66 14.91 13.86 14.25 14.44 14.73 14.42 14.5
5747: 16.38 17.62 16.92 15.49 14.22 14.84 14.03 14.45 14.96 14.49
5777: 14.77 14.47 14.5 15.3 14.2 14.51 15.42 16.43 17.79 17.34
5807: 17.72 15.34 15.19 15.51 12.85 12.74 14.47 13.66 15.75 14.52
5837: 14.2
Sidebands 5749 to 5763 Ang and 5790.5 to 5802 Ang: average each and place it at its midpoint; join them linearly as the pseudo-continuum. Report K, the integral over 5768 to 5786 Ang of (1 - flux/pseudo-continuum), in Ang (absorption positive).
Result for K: 1.4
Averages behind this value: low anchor 15.8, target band 14.7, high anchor 16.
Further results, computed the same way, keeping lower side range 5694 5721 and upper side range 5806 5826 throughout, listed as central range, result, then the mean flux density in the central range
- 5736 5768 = -2.5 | 15.3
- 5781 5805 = -1.8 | 15.6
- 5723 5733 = -0.4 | 14.4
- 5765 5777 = -0.2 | 14.6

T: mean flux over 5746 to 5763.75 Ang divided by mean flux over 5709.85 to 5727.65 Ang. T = 1.12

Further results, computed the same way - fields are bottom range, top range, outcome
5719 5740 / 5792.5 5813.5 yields 1.14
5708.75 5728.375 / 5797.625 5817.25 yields 1.16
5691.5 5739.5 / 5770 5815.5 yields 1.11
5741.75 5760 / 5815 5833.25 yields 0.89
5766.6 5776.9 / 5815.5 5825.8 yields 0.93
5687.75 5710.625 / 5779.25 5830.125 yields 1.14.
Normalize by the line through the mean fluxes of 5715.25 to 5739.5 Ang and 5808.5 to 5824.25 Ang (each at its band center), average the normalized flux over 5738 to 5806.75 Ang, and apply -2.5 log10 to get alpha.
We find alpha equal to -0.077 mag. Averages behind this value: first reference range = 14.3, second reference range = 14.3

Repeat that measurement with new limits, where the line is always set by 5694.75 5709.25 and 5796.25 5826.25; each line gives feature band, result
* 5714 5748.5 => -0.028 mag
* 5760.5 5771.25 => 0.016 mag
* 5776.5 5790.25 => 0.029 mag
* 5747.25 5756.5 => -0.159 mag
